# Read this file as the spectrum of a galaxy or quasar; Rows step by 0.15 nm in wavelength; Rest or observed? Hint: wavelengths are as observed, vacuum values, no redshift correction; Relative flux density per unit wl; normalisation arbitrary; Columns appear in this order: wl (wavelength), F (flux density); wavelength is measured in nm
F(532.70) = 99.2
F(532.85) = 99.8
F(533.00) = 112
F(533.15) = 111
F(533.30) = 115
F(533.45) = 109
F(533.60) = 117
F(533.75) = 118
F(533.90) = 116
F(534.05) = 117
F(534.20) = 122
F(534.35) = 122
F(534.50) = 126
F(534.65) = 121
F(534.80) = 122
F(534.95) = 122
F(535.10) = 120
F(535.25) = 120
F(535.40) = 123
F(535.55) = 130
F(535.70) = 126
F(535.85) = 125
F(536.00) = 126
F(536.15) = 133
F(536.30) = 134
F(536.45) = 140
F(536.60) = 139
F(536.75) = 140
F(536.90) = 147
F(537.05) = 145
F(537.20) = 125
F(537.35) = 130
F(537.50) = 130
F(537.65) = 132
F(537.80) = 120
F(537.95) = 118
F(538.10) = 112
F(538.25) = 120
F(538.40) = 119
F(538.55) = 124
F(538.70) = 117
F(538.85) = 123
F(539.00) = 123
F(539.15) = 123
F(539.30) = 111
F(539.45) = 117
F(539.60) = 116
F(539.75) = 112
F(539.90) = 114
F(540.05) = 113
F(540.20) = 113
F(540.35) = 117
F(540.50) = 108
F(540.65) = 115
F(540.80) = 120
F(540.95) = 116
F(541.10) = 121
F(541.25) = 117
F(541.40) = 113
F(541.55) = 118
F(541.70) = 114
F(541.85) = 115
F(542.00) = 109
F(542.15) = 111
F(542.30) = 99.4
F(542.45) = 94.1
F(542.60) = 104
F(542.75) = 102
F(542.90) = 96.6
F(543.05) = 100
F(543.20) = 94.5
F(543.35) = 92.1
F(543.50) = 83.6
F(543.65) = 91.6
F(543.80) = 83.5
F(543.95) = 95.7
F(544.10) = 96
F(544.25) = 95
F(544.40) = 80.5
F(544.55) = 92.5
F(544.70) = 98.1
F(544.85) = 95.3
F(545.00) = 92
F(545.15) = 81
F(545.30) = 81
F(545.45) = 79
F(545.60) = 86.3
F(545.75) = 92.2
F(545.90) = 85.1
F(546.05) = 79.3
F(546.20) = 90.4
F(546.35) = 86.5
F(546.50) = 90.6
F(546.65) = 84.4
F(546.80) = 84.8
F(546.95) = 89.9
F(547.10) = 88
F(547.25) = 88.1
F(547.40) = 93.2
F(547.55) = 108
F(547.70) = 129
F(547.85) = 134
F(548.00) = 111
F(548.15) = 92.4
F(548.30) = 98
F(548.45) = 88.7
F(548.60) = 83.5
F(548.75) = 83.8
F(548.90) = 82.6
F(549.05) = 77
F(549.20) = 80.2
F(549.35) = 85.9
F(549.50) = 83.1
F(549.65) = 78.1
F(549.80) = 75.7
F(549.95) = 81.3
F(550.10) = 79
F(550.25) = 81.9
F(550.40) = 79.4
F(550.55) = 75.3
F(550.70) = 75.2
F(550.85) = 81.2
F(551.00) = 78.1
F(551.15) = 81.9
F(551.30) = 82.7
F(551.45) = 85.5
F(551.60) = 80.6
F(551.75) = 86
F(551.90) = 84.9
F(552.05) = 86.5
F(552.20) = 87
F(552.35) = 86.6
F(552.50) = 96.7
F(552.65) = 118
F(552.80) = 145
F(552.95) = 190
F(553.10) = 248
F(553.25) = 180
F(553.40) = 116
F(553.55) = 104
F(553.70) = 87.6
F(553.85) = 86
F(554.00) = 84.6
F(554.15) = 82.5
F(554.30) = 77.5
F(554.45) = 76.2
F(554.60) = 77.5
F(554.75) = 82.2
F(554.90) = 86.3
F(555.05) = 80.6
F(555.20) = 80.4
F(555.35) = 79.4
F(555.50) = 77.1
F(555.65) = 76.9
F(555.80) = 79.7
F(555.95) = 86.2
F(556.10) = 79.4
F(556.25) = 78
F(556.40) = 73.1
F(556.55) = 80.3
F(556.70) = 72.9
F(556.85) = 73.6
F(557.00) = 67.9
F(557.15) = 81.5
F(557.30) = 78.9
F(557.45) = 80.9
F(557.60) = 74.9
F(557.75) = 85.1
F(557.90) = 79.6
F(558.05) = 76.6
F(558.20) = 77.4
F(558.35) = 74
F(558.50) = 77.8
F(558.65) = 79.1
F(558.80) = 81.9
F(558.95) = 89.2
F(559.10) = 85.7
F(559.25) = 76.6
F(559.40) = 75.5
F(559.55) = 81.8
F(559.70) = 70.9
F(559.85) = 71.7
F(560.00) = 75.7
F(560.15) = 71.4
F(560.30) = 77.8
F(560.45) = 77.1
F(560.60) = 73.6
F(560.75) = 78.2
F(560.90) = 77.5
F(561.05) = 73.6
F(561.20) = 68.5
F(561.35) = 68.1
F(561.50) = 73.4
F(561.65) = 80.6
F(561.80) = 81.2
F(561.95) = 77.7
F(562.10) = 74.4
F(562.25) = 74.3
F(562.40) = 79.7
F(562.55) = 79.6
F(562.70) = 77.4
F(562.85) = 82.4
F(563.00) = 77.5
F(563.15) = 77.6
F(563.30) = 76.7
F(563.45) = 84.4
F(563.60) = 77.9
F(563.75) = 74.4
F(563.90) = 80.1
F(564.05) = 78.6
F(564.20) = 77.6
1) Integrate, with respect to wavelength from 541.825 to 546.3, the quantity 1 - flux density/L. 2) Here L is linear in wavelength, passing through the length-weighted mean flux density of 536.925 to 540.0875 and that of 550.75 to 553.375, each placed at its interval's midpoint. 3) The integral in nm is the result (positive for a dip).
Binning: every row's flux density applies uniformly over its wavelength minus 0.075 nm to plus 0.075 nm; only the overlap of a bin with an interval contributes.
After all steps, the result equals 0.94 nm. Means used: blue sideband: 122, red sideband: 111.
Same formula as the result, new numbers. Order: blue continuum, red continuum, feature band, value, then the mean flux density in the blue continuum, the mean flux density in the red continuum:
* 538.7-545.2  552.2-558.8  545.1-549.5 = 0.42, 105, 92.3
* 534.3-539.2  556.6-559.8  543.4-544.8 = 0.24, 127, 78.1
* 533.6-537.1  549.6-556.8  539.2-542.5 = 0.09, 127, 92.3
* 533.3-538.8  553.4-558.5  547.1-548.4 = -0.09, 125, 80.5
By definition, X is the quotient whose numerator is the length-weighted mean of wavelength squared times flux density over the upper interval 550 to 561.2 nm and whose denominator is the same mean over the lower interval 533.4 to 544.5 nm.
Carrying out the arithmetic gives 0.8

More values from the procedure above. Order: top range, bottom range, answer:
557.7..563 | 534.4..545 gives 0.73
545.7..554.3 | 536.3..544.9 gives 0.88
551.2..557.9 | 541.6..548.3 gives 1.01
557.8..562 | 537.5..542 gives 0.71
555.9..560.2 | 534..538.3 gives 0.66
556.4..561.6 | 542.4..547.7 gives 0.88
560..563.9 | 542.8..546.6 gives 0.91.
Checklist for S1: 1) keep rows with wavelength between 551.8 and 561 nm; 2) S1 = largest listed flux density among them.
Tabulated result 248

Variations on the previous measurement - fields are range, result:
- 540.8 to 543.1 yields 121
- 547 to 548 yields 134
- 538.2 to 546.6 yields 124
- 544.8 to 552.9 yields 145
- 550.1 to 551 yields 81.9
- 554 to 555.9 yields 86.3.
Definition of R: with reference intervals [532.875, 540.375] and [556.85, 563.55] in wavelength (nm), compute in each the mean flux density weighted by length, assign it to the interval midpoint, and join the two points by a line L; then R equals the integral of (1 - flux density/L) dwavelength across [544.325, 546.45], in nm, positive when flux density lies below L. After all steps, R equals 0.373 nm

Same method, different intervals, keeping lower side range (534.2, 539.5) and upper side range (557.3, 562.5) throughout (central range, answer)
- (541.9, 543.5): 0.19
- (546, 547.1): 0.19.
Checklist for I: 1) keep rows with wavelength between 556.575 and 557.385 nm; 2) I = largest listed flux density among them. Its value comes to 81.5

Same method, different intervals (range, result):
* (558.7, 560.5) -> 89.2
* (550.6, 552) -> 86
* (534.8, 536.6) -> 140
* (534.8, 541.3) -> 147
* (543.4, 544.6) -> 96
